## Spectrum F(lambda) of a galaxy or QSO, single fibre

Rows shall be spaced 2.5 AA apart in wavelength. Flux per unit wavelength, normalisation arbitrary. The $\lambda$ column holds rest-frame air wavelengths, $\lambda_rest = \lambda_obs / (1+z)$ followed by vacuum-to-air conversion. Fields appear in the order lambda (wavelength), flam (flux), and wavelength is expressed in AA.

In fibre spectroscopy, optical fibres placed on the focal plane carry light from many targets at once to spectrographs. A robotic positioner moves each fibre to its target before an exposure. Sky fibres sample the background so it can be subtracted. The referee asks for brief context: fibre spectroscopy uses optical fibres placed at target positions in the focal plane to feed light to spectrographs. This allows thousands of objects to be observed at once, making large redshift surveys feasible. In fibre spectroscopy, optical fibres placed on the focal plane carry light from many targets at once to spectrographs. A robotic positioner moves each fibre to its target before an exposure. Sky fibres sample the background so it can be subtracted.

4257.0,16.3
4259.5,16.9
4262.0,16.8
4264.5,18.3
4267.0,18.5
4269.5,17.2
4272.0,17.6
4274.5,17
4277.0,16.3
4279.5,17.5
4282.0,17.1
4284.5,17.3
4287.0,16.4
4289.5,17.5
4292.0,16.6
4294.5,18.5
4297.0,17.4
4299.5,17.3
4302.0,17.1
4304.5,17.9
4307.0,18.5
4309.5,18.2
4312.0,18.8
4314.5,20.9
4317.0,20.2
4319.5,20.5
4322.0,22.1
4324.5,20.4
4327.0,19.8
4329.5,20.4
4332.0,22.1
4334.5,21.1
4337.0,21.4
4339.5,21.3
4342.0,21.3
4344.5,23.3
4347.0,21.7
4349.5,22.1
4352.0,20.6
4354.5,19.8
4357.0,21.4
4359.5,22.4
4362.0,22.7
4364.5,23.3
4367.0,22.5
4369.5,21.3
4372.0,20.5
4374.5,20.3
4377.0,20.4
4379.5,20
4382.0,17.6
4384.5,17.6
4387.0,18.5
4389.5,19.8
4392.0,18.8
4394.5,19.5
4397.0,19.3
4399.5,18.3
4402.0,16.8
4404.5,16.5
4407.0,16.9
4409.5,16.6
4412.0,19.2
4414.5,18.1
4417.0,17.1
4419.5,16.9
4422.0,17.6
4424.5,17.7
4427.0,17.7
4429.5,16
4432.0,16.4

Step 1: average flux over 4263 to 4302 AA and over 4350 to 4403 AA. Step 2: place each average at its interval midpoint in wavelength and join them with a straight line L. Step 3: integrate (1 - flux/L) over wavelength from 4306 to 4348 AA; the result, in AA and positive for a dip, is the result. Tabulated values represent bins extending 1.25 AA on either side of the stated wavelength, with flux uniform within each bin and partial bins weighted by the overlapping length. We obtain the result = -4.6 AA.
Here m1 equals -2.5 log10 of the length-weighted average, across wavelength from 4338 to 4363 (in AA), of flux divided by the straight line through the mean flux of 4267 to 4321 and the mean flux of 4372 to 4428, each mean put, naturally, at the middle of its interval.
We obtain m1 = -0.19 mag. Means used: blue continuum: 17.9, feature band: 21.6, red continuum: 18.3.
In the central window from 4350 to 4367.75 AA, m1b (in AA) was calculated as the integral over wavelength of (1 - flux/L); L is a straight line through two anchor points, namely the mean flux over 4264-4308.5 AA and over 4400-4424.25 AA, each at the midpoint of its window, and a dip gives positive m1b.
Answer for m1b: -4.5 AA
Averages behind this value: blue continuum 17.4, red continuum 17.3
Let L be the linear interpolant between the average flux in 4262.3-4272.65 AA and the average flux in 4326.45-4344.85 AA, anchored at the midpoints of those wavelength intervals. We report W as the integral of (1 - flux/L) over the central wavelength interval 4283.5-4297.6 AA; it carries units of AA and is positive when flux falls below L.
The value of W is 1.3 AA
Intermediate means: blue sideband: 17.8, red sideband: 21.3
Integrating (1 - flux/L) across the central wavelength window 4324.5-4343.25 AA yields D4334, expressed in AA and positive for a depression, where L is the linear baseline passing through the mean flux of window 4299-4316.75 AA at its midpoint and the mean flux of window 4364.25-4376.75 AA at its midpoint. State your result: -1.2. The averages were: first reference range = 18.5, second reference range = 21.3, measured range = 21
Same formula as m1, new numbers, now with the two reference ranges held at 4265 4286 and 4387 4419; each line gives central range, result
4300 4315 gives -0.052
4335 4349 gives -0.224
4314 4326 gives -0.182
